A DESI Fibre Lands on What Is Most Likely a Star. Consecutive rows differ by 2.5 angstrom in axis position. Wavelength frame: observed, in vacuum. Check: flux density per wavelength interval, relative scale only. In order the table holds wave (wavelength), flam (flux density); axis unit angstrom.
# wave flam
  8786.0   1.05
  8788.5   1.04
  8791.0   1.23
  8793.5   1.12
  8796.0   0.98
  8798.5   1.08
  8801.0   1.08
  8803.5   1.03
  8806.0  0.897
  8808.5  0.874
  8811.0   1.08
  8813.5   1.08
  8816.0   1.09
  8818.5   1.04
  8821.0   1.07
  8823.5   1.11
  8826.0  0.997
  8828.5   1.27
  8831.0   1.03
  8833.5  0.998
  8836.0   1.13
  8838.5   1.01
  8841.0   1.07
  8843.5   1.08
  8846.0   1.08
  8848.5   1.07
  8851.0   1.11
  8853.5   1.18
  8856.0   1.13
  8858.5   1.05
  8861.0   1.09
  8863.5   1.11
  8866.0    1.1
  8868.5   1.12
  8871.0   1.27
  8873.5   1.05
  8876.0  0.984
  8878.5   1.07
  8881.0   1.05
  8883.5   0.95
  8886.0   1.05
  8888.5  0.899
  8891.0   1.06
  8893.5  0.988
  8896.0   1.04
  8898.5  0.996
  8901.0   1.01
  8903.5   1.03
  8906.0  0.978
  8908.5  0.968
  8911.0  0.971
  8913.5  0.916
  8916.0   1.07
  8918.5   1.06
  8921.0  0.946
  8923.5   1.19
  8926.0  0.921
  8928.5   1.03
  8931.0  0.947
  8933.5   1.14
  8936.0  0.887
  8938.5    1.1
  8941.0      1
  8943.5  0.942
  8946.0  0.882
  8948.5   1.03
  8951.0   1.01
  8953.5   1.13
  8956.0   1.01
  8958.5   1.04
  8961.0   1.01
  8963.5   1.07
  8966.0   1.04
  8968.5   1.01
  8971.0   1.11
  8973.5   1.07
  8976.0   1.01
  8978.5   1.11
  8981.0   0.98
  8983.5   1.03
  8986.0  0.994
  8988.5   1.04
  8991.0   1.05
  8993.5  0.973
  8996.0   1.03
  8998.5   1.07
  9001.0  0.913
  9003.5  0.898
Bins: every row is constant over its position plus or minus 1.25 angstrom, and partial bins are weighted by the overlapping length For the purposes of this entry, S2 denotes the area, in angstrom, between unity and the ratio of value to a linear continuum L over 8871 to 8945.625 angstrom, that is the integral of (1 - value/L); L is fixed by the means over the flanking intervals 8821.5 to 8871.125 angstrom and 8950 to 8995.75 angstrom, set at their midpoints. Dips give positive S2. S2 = 3.9 angstrom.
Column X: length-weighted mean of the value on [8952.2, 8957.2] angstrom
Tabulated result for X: 1.07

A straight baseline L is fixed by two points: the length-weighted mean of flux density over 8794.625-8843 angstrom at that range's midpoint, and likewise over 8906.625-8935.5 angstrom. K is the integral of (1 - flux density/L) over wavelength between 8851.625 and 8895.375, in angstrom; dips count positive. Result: -1.7 angstrom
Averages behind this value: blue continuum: 1.05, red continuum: 1.01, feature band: 1.07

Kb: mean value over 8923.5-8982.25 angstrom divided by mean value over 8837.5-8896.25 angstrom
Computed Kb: 1.0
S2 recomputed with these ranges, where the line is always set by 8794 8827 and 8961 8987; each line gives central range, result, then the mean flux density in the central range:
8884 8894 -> 0.4 angstrom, 0.996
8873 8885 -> 0.2 angstrom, 1.02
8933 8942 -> 0.1 angstrom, 1.02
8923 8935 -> 0.1 angstrom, 1.03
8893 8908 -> 0.5 angstrom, 1.01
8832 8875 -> -2.5 angstrom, 1.1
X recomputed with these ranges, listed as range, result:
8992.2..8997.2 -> 1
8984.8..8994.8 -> 1.01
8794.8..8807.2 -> 1.01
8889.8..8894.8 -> 1.02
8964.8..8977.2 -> 1.05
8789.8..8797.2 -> 1.11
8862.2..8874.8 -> 1.13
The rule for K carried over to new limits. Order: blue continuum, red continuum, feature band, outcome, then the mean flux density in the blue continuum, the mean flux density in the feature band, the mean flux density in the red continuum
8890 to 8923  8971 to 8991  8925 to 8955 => 0.55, 1.01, 1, 1.04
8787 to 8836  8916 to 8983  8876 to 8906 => 0.87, 1.06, 1.01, 1.03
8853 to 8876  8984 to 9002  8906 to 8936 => 1.71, 1.11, 1.01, 1.01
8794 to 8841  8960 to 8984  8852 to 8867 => -0.89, 1.05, 1.11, 1.04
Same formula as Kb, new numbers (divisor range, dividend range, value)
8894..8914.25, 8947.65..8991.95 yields 1.05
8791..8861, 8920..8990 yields 0.96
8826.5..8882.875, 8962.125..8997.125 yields 0.95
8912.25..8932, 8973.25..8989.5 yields 1.02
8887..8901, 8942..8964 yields 1.01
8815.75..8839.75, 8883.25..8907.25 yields 0.93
